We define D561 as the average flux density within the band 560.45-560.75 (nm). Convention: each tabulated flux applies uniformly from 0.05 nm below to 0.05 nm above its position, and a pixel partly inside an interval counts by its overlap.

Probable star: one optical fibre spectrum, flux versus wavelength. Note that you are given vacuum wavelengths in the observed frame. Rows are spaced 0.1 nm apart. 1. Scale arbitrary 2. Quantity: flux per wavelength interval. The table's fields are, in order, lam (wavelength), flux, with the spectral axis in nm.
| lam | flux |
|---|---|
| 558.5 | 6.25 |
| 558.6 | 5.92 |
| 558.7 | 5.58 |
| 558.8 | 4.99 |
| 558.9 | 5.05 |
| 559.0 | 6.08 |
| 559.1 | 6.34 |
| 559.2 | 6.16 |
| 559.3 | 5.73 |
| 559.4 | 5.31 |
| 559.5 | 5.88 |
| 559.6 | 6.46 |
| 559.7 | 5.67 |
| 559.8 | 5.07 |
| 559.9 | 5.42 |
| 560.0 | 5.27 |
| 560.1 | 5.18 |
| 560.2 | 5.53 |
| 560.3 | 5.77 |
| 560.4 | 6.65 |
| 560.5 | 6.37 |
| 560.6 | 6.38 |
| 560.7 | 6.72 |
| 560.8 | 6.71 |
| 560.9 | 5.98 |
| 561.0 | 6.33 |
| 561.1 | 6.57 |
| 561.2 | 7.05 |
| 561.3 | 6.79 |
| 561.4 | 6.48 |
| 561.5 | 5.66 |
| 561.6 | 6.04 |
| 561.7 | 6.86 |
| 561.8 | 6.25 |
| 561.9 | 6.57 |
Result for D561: 6.49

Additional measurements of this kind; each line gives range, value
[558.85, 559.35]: 5.87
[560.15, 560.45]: 5.98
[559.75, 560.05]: 5.25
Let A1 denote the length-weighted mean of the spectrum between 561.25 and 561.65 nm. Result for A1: 6.24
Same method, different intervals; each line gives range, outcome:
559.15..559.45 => 5.73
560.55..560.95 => 6.45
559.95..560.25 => 5.33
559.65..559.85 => 5.37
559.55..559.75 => 6.07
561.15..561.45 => 6.77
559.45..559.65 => 6.17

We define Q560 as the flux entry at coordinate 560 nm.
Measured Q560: 5.27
